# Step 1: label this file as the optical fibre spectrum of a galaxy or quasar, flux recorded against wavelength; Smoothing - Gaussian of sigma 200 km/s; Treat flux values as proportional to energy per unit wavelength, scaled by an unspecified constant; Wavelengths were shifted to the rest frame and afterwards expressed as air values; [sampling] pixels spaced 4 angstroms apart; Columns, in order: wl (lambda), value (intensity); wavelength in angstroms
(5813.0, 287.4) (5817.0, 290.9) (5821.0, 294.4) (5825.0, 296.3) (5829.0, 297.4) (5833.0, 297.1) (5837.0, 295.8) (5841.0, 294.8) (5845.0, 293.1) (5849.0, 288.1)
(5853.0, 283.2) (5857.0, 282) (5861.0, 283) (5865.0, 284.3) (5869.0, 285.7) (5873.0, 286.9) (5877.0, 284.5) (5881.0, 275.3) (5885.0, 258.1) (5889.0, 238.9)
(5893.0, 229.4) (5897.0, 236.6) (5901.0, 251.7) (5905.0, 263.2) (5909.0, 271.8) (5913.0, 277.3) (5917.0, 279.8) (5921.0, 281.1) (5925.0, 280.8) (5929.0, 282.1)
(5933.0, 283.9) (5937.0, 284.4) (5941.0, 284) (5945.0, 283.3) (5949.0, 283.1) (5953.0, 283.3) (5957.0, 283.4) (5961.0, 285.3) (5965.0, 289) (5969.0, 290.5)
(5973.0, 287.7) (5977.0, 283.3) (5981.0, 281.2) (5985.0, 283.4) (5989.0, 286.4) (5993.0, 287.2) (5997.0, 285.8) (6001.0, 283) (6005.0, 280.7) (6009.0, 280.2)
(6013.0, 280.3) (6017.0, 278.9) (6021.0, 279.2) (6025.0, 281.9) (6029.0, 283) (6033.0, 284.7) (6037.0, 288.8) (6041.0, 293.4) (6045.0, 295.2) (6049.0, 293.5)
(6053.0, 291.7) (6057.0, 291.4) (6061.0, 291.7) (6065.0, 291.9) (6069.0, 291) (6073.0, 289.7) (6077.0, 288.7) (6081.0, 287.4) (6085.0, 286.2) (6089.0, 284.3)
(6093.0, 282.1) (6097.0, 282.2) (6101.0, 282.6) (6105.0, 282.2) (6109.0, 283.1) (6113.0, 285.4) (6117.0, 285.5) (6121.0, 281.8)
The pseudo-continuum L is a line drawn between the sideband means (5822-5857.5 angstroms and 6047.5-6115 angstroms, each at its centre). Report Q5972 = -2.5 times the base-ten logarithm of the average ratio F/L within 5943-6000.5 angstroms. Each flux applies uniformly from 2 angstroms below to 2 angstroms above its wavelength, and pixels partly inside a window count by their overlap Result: 0.02 mag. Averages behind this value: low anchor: 292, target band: 285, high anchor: 287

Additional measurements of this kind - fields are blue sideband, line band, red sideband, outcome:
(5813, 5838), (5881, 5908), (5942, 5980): 0.16 mag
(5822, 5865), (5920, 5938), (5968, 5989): 0.02 mag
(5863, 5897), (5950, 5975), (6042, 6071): -0.03 mag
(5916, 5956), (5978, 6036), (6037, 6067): 0.02 mag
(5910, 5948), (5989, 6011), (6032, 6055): 0.02 mag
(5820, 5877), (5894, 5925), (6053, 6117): 0.09 mag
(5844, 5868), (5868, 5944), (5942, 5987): 0.06 mag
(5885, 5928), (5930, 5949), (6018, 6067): -0.06 mag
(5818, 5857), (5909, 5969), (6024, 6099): 0.03 mag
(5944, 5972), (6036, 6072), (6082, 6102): -0.03 mag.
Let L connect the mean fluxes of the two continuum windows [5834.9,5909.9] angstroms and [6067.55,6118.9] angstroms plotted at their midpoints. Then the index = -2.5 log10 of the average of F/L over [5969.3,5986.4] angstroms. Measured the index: -0.02 mag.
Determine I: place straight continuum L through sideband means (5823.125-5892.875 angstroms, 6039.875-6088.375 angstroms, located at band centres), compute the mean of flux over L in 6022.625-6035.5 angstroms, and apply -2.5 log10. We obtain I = 0.02 mag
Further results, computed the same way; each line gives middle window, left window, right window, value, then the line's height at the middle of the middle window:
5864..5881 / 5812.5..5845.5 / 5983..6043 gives 0.03 mag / 292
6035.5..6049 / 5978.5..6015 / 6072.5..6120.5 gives -0.03 mag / 284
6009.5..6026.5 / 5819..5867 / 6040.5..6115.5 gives 0.03 mag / 289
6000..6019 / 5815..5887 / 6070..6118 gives 0.02 mag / 286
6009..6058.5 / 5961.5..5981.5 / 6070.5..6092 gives 0.00 mag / 287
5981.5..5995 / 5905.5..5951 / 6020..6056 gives 0.00 mag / 285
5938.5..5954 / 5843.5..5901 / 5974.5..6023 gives -0.02 mag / 278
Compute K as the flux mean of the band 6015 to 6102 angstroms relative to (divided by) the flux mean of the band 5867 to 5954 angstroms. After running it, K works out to 1.06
